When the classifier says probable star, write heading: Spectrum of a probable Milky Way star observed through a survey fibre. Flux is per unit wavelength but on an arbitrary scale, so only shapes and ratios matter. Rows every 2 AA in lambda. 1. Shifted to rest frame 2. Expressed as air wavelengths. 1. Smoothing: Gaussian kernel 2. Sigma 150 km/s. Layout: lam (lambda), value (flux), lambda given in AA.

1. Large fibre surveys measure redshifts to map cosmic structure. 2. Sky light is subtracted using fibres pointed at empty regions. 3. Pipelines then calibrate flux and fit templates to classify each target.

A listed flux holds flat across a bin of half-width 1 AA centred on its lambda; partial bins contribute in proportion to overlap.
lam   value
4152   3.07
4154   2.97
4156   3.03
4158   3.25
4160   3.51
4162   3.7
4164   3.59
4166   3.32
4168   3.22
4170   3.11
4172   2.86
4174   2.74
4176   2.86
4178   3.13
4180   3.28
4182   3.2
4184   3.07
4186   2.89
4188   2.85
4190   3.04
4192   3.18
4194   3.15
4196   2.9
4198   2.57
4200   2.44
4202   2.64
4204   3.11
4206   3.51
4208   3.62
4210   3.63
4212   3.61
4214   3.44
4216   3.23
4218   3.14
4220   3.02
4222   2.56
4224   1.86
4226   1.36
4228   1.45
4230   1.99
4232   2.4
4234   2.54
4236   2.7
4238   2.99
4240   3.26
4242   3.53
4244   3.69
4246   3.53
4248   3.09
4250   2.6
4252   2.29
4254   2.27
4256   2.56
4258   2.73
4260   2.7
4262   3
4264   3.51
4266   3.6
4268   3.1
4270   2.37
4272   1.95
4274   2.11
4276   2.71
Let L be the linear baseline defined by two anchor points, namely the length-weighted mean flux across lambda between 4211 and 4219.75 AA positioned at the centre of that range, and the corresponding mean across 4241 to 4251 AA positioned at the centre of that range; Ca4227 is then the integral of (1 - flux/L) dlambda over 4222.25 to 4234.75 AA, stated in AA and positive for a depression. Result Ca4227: 5.1 AA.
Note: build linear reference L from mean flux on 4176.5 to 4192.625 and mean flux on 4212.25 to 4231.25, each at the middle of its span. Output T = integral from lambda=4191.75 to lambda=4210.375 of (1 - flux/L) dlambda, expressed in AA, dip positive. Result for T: -1.63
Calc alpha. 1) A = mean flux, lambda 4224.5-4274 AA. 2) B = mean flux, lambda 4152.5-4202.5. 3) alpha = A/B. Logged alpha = 0.88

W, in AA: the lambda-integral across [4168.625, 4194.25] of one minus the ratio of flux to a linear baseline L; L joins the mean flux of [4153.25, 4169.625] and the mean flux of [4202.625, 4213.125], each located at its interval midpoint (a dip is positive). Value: 2.7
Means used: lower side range 3.32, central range 3.03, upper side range 3.46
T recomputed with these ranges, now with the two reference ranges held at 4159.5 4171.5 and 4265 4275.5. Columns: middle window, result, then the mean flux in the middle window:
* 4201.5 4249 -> 0.6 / 2.92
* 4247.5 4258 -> 0.8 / 2.55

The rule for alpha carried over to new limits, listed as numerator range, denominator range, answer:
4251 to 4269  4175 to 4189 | 0.94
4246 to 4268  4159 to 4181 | 0.90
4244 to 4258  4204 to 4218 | 0.81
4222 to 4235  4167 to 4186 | 0.65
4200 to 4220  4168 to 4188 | 1.08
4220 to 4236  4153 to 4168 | 0.64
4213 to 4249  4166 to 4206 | 0.93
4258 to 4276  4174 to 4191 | 0.92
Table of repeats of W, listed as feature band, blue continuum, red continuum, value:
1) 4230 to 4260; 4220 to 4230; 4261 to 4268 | -2.5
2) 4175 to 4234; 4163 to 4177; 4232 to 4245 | 4.2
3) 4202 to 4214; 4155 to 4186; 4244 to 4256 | -1.6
